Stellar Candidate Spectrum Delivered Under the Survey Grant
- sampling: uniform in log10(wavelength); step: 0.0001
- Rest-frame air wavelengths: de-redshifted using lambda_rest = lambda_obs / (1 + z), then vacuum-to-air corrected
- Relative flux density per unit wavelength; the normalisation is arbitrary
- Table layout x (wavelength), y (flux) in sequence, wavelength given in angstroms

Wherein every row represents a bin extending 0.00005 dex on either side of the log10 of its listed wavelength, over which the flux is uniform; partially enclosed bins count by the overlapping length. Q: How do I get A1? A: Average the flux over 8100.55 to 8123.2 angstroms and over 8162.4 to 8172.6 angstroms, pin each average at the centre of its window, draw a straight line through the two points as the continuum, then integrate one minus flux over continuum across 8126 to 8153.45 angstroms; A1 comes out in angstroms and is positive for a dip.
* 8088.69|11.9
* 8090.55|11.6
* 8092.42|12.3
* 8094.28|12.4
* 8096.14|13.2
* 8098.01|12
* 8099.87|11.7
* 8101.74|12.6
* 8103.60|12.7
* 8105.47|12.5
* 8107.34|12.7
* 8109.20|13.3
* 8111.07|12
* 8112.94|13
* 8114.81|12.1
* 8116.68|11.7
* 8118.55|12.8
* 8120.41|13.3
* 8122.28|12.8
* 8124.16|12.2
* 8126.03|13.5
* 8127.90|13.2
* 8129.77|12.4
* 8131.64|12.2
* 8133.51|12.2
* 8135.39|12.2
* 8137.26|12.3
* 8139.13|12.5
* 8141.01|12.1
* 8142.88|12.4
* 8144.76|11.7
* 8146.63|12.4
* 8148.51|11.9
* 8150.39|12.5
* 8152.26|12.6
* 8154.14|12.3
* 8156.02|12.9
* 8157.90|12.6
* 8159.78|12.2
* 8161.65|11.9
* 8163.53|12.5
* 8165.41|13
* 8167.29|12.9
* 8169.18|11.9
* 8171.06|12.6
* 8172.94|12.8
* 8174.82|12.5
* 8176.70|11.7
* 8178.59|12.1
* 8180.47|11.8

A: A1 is 0.5 angstroms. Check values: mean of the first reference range 12.6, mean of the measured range 12.4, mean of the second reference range 12.6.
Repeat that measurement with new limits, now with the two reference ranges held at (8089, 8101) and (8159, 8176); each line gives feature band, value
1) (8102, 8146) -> -0.8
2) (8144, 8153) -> 0.1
